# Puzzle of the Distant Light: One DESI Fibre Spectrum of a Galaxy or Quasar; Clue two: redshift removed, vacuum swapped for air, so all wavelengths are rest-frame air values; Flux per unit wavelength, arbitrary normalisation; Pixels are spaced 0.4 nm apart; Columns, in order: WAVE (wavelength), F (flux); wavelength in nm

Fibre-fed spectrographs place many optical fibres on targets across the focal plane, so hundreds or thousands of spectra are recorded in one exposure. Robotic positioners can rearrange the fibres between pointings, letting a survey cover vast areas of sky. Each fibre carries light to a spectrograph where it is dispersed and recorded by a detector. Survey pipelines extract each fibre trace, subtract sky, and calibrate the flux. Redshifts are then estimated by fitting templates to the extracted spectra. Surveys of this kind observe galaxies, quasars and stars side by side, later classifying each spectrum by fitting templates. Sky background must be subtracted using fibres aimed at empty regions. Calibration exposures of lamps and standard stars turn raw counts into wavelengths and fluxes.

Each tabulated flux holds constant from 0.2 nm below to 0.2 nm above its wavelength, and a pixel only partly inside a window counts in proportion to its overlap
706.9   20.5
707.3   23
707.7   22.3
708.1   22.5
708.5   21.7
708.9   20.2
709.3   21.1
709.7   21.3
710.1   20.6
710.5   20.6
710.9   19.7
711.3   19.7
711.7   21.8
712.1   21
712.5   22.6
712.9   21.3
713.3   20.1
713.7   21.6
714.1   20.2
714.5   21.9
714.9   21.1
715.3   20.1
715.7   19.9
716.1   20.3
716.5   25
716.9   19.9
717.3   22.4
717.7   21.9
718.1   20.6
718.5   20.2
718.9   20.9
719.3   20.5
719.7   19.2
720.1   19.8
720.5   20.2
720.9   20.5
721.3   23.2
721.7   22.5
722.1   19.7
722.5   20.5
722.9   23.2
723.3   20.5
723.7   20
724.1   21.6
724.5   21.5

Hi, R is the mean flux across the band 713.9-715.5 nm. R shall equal 20.8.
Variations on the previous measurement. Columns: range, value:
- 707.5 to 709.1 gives 21.7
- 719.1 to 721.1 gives 20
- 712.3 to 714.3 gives 21.2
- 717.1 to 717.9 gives 22.1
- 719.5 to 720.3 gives 19.5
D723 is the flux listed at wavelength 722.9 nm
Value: 23.2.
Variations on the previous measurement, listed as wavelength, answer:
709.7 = 21.3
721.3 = 23.2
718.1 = 20.6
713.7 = 21.6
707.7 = 22.3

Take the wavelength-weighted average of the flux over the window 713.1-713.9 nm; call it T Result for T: 20.8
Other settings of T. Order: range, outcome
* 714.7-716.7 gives 21.3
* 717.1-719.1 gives 21.2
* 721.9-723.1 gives 21.1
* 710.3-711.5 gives 20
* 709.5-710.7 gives 20.8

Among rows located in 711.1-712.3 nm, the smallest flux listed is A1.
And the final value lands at 19.7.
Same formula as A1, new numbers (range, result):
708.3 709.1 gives 20.2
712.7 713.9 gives 20.1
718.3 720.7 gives 19.2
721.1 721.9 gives 22.5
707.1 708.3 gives 22.3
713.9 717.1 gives 19.9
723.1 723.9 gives 20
